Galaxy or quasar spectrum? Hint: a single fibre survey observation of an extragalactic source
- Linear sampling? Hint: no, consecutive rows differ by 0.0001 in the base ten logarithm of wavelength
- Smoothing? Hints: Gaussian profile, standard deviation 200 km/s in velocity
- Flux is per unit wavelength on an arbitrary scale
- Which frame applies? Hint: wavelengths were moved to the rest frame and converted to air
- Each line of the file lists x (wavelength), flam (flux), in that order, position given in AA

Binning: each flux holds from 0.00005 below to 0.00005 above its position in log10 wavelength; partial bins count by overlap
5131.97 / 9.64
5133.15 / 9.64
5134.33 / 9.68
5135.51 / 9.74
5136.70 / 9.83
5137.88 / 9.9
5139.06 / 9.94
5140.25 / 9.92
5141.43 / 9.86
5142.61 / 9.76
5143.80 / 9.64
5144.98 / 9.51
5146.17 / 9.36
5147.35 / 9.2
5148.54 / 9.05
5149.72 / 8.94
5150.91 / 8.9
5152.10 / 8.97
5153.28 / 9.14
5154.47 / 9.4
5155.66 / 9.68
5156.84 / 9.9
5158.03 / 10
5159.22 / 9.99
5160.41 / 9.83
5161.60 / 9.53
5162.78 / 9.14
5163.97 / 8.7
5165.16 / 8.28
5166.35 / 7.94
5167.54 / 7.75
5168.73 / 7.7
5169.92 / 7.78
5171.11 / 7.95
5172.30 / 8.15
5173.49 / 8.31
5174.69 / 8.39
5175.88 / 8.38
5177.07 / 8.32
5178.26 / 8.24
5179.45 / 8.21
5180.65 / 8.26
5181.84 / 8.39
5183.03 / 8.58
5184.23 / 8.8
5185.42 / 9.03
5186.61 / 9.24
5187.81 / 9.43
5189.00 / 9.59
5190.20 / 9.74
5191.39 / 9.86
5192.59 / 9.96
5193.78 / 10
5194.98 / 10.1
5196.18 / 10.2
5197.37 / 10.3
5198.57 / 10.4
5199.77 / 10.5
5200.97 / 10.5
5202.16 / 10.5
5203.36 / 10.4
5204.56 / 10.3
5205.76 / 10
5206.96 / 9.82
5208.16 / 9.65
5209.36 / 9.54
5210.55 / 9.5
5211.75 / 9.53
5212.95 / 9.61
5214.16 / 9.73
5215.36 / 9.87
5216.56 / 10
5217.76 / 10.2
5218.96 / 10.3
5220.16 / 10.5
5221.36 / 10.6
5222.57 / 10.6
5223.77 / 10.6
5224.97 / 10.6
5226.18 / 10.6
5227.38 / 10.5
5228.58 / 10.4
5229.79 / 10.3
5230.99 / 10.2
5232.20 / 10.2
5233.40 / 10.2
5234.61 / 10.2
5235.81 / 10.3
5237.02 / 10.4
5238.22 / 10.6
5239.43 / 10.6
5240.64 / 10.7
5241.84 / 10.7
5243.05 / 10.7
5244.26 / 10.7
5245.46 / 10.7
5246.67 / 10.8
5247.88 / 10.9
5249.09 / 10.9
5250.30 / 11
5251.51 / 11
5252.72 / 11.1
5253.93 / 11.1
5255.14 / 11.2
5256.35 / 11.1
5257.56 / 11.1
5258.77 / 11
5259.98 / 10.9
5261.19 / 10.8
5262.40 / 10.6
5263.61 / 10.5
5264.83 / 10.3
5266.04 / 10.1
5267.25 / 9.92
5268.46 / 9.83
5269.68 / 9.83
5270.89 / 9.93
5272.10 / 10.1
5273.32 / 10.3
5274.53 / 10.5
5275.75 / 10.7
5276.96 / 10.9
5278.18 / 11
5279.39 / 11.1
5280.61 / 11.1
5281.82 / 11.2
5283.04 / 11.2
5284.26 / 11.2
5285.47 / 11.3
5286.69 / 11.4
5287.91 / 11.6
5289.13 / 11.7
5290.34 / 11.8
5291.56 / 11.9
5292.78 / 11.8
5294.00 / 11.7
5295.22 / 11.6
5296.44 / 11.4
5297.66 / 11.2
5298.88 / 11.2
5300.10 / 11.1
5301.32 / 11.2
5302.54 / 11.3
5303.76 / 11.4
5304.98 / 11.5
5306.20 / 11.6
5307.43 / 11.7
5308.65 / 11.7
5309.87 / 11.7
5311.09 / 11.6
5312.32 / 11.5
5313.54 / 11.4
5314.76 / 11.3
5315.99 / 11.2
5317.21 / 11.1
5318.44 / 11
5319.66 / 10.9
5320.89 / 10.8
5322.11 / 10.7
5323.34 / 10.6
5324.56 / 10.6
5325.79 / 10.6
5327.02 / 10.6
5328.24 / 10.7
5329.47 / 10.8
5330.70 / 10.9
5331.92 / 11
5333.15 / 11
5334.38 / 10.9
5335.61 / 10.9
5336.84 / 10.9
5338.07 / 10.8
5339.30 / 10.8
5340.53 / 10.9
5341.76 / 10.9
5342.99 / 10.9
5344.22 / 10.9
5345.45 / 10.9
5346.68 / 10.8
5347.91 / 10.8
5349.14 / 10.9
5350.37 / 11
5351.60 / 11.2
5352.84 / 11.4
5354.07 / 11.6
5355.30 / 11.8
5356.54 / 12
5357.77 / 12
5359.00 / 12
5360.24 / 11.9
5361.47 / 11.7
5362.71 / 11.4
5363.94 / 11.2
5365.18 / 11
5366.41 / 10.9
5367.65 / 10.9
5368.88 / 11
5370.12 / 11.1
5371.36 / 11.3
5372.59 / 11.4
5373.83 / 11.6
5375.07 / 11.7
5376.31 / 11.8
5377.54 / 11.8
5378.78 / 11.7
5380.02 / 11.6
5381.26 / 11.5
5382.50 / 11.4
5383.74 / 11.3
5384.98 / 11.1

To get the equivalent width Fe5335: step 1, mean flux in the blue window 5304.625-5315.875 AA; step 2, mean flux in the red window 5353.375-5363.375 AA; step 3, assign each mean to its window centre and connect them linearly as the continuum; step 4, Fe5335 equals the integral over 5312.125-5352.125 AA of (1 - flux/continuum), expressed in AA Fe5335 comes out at 2.6 AA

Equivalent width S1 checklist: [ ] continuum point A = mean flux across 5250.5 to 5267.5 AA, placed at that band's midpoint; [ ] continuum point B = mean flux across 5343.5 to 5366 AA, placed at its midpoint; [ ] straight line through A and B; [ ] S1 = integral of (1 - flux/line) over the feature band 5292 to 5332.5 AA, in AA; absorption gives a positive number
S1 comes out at -0.3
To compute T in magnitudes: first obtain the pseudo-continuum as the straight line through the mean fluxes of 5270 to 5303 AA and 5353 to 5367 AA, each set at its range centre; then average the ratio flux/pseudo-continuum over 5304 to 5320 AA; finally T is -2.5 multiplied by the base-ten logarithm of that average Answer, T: -0.01 mag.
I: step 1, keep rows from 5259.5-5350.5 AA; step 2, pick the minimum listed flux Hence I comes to 9.83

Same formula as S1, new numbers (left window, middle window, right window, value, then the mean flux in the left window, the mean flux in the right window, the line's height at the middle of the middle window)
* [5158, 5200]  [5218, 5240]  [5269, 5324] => -1.11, 9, 11.2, 9.93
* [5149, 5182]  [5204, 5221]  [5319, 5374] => -1.03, 8.73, 11.1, 9.34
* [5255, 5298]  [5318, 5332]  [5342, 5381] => 0.53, 10.9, 11.4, 11.2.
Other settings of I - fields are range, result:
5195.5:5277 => 9.5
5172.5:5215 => 8.21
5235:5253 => 10.3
